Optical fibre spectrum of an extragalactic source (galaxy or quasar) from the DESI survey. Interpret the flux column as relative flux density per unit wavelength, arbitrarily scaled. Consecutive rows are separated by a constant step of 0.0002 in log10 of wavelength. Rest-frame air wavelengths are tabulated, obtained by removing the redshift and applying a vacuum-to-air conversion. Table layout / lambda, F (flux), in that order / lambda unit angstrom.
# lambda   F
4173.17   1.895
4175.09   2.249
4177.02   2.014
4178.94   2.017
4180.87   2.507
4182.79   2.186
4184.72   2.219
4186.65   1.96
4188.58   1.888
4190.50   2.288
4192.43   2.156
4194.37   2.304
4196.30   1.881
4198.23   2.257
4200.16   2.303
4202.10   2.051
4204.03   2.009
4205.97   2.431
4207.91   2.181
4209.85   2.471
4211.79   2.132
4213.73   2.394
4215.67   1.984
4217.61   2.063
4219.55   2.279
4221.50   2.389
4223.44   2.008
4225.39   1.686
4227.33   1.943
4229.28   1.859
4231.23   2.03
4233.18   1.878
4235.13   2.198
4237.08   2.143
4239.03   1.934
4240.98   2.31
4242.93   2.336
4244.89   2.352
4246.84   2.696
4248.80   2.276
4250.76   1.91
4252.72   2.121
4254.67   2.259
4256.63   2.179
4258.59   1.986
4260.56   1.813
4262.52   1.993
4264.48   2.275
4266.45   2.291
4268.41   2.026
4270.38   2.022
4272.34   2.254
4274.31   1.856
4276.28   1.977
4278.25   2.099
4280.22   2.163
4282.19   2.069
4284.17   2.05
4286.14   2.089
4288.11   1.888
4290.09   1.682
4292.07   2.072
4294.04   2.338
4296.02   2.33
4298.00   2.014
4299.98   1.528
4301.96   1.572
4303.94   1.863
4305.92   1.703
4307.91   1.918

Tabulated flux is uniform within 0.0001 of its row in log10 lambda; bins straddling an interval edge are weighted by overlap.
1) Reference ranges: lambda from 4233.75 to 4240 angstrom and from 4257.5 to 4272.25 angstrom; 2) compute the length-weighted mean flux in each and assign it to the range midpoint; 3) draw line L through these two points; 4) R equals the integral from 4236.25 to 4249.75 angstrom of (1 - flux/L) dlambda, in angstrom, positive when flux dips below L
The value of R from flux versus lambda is -1.4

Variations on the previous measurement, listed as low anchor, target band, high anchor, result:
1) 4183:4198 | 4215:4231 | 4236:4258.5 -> 1.07 angstrom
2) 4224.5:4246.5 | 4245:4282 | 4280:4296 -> -1.04 angstrom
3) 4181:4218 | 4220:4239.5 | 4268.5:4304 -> 0.90 angstrom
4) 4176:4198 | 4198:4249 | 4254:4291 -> -1.70 angstrom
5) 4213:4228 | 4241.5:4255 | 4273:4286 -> -1.38 angstrom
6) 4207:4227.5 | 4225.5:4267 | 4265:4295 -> -0.29 angstrom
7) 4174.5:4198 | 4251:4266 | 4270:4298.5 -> -0.04 angstrom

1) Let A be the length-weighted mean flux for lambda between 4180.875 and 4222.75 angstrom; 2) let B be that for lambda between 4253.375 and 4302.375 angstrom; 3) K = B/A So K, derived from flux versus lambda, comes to 0.9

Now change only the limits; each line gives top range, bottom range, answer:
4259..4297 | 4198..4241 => 0.97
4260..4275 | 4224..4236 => 1.08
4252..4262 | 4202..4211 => 0.92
